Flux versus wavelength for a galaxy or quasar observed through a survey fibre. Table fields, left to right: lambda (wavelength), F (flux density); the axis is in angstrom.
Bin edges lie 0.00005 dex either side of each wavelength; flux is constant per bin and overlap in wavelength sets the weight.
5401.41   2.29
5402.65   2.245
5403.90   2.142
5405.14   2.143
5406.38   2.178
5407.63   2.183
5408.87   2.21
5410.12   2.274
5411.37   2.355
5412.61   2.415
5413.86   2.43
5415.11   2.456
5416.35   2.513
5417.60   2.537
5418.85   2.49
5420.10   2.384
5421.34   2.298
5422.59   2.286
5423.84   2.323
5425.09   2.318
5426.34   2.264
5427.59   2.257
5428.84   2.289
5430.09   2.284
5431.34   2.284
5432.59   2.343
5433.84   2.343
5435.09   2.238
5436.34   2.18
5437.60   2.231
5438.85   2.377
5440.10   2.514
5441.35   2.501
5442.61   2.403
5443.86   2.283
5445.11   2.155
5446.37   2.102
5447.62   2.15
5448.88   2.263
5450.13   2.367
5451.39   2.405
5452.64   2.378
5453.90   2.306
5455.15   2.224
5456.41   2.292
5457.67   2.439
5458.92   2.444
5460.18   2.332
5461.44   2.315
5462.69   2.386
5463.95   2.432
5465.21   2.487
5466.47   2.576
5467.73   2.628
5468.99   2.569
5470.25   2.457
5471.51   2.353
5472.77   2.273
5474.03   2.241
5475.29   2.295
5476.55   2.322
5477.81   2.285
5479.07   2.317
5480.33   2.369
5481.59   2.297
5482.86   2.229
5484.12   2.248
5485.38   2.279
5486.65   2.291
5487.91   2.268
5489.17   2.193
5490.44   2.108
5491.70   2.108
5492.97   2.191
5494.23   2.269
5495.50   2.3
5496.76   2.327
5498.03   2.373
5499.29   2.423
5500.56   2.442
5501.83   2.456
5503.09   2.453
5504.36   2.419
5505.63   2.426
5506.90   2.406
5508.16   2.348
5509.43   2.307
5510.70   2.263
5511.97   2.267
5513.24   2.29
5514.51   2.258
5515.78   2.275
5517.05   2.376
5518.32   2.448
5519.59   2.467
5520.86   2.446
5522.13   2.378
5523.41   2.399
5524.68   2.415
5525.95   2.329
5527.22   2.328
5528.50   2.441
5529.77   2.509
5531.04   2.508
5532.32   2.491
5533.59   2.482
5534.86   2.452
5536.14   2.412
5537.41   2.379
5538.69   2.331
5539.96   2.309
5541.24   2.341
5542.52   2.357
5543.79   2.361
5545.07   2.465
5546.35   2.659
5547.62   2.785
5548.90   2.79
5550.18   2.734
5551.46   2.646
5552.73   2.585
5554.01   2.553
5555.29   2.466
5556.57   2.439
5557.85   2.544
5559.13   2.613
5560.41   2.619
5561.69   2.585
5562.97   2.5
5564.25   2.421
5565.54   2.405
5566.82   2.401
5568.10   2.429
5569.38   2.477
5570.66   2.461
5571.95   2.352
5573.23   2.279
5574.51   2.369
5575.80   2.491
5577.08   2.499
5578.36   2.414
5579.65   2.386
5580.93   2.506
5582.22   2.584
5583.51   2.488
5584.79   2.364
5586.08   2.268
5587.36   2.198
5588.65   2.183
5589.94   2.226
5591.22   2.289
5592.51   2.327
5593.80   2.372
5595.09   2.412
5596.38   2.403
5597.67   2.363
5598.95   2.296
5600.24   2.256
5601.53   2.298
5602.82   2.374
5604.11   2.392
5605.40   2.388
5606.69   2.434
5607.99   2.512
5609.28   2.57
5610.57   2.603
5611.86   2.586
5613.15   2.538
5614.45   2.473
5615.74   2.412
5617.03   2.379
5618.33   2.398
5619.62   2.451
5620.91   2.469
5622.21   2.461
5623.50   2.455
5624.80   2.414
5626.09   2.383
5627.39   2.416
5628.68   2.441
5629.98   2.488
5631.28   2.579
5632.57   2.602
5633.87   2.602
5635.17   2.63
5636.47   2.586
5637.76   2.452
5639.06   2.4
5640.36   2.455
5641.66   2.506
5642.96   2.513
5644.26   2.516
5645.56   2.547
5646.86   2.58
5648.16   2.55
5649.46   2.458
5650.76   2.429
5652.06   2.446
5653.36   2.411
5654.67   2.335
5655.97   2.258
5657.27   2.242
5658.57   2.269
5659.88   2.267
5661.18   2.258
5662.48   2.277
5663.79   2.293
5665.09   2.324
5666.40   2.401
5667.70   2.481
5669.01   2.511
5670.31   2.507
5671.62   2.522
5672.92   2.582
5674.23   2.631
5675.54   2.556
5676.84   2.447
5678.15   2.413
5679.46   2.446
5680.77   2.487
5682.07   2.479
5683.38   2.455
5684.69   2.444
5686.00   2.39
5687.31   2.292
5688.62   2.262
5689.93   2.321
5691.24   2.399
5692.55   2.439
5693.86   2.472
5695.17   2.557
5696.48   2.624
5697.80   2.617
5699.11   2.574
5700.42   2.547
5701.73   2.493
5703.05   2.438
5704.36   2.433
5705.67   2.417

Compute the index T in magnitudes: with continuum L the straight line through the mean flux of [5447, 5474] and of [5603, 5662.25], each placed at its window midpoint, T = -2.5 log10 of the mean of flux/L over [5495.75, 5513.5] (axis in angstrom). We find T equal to 0.013 mag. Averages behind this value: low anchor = 2.38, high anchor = 2.45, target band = 2.37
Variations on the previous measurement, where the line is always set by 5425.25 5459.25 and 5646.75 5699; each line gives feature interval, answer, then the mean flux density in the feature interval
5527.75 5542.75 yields -0.03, 2.42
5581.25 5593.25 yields 0.02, 2.33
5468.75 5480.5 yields -0.01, 2.34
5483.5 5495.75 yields 0.05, 2.22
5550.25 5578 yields -0.05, 2.49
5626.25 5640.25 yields -0.05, 2.51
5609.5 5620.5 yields -0.04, 2.48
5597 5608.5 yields 0.01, 2.37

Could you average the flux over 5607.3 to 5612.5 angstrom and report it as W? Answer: 2.57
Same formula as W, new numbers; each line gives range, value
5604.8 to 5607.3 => 2.41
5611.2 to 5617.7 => 2.48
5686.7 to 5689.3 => 2.28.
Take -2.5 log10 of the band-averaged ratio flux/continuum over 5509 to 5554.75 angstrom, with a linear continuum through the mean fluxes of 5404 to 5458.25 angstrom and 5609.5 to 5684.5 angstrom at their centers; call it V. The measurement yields -0.026 mag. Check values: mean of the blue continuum 2.32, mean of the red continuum 2.46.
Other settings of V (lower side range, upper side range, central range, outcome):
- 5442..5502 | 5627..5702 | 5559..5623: -0.005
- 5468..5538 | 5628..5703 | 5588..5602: 0.046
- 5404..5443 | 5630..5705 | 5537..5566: -0.054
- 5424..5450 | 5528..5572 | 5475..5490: 0.044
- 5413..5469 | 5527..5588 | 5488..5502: 0.058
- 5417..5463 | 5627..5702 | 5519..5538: -0.024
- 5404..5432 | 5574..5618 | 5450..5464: -0.008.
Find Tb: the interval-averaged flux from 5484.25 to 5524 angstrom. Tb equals 2.33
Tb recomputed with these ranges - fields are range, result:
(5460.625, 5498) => 2.33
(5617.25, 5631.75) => 2.45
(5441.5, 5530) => 2.34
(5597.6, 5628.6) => 2.43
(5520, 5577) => 2.47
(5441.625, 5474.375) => 2.36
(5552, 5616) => 2.43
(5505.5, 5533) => 2.38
